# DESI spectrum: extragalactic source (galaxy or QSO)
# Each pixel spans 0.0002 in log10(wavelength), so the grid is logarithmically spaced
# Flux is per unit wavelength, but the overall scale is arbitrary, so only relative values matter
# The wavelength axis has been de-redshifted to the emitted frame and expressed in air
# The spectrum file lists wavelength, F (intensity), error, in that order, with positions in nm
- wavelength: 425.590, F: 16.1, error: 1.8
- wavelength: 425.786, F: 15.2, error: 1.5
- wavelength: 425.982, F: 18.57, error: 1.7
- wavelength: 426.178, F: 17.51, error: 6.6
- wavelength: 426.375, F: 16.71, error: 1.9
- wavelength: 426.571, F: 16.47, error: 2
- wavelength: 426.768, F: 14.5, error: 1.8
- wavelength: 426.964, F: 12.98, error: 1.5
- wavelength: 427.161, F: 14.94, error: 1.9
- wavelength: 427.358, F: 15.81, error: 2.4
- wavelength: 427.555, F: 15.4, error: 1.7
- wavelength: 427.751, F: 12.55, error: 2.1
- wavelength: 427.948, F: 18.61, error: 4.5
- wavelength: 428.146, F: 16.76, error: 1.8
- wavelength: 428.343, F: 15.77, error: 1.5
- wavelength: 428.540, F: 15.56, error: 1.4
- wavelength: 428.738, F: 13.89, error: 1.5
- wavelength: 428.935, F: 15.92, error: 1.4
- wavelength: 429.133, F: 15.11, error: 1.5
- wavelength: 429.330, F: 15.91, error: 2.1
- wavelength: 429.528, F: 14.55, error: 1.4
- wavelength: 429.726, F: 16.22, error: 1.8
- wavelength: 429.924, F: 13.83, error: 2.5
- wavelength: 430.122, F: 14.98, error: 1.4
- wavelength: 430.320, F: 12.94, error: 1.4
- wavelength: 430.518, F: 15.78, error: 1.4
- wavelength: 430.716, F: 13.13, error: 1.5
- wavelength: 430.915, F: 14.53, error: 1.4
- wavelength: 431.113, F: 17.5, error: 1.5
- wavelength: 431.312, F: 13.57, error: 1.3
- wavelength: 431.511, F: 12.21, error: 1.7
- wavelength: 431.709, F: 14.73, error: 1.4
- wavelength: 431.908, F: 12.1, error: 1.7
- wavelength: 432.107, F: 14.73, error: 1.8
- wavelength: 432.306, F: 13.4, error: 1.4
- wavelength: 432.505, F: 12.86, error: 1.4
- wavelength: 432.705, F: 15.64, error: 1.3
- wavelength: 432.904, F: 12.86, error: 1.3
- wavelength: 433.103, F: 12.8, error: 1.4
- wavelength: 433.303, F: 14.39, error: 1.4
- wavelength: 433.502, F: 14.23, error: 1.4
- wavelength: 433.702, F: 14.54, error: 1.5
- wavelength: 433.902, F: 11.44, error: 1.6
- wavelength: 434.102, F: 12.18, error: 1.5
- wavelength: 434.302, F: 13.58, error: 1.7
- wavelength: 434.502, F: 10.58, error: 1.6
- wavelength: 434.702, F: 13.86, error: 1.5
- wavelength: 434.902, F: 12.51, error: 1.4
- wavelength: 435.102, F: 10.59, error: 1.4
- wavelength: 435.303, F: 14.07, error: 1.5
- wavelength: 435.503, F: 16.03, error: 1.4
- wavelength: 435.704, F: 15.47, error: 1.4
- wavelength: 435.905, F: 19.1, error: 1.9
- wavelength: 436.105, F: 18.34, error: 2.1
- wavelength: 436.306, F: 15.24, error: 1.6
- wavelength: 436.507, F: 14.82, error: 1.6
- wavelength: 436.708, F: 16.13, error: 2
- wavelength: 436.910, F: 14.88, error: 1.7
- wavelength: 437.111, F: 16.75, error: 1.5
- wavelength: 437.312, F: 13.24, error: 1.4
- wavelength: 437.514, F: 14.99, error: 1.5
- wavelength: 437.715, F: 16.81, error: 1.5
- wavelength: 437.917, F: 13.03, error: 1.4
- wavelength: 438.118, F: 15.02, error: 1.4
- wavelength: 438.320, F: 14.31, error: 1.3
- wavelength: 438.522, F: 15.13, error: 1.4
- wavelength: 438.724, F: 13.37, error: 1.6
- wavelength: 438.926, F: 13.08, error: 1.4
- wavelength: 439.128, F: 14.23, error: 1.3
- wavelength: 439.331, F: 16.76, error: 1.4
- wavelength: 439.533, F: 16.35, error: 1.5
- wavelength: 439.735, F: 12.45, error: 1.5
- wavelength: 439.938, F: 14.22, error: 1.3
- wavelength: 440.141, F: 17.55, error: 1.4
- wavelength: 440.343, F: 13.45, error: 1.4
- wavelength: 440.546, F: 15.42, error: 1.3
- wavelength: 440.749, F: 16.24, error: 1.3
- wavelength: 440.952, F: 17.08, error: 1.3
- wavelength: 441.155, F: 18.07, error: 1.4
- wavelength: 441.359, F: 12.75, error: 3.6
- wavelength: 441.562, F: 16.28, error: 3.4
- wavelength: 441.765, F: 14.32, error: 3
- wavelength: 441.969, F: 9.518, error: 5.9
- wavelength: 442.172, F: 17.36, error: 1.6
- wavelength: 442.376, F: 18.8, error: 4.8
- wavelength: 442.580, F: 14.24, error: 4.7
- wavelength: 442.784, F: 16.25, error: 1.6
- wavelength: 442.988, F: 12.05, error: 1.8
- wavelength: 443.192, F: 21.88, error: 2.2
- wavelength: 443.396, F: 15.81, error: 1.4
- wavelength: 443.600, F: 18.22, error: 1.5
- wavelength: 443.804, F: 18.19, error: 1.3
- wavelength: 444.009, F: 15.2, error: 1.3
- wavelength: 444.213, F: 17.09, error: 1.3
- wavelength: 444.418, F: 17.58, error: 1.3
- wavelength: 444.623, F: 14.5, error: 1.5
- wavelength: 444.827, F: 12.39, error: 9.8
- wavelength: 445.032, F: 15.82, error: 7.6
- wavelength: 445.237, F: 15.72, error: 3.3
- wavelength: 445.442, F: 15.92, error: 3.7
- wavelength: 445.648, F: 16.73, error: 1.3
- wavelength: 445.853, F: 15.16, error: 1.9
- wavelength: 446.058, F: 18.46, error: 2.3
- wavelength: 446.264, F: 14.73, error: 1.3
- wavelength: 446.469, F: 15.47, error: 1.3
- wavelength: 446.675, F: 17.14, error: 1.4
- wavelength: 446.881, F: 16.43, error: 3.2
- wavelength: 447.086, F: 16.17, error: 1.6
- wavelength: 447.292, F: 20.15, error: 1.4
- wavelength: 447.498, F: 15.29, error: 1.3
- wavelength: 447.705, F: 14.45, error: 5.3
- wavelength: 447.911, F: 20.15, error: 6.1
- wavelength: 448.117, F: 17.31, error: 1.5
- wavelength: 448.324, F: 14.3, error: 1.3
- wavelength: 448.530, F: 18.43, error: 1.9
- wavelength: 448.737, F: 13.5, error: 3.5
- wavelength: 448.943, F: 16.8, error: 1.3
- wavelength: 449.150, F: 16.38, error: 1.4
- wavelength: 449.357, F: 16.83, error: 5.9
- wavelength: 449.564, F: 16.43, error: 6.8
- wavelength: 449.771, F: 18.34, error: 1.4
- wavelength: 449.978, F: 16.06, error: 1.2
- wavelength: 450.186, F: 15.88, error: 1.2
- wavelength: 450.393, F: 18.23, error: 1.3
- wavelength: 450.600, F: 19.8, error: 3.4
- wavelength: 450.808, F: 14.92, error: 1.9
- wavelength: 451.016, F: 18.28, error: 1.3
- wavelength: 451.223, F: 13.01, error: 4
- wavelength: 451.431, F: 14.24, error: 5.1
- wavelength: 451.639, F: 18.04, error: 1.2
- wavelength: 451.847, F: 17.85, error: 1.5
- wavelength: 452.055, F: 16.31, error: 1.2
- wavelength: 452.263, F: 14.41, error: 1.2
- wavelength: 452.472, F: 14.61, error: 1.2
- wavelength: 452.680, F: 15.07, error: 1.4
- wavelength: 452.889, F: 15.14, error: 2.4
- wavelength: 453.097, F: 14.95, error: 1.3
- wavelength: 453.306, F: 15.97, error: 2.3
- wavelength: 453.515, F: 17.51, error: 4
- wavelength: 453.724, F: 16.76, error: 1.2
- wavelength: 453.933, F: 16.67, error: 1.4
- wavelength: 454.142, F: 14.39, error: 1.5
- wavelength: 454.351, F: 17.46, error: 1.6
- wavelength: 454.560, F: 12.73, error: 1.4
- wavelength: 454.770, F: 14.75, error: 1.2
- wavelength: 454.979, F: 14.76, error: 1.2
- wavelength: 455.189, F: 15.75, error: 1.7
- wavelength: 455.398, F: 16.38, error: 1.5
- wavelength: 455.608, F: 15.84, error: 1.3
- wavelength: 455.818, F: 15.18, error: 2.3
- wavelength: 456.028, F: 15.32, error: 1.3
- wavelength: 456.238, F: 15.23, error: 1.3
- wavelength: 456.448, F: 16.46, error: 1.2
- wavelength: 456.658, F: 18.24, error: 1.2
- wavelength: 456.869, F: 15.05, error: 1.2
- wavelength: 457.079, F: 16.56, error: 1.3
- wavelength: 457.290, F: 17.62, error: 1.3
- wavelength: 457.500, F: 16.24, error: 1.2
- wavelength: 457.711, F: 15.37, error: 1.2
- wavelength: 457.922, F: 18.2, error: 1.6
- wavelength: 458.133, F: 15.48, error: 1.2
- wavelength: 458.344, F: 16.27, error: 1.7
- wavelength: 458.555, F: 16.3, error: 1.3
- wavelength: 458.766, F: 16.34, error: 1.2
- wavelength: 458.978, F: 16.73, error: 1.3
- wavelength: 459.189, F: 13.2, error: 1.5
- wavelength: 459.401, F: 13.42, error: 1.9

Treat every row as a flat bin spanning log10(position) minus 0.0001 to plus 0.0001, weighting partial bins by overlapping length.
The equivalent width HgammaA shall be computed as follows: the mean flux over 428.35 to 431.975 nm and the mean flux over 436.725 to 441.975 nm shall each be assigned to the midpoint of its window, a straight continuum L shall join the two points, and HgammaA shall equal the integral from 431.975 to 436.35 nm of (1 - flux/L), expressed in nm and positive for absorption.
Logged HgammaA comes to 0.23 nm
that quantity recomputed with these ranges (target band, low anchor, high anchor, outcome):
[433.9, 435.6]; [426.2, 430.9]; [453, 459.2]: 0.279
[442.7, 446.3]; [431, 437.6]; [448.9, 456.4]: -0.242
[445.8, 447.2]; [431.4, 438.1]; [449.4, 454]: -0.057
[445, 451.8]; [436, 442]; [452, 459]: -0.437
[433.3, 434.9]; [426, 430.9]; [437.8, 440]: 0.196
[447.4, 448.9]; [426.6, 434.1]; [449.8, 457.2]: -0.058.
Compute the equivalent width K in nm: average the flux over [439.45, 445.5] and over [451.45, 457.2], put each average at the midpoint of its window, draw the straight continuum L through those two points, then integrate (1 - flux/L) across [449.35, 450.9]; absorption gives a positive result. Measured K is -0.13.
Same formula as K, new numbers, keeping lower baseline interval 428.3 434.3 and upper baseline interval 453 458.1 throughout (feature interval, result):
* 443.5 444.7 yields -0.135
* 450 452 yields -0.130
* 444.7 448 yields -0.200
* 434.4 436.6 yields -0.012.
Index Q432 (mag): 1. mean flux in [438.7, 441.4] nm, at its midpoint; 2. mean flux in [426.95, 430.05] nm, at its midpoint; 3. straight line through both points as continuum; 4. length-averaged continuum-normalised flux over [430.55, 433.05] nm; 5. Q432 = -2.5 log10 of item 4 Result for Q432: 0.10 mag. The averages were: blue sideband 15.3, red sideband 15.2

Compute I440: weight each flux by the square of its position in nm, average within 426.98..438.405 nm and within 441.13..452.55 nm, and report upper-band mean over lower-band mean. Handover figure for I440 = 1.19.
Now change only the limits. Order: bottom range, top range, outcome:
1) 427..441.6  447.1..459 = 1.20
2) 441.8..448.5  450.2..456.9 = 1.02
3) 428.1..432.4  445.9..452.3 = 1.23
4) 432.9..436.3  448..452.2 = 1.27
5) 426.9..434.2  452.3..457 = 1.21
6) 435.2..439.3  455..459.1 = 1.16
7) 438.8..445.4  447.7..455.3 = 1.08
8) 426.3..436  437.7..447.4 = 1.15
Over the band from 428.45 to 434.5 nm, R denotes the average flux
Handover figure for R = 14.1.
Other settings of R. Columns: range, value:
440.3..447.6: 16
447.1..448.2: 17.4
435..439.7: 15.1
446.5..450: 16.7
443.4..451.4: 16.4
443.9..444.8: 15.8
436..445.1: 15.5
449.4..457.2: 16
